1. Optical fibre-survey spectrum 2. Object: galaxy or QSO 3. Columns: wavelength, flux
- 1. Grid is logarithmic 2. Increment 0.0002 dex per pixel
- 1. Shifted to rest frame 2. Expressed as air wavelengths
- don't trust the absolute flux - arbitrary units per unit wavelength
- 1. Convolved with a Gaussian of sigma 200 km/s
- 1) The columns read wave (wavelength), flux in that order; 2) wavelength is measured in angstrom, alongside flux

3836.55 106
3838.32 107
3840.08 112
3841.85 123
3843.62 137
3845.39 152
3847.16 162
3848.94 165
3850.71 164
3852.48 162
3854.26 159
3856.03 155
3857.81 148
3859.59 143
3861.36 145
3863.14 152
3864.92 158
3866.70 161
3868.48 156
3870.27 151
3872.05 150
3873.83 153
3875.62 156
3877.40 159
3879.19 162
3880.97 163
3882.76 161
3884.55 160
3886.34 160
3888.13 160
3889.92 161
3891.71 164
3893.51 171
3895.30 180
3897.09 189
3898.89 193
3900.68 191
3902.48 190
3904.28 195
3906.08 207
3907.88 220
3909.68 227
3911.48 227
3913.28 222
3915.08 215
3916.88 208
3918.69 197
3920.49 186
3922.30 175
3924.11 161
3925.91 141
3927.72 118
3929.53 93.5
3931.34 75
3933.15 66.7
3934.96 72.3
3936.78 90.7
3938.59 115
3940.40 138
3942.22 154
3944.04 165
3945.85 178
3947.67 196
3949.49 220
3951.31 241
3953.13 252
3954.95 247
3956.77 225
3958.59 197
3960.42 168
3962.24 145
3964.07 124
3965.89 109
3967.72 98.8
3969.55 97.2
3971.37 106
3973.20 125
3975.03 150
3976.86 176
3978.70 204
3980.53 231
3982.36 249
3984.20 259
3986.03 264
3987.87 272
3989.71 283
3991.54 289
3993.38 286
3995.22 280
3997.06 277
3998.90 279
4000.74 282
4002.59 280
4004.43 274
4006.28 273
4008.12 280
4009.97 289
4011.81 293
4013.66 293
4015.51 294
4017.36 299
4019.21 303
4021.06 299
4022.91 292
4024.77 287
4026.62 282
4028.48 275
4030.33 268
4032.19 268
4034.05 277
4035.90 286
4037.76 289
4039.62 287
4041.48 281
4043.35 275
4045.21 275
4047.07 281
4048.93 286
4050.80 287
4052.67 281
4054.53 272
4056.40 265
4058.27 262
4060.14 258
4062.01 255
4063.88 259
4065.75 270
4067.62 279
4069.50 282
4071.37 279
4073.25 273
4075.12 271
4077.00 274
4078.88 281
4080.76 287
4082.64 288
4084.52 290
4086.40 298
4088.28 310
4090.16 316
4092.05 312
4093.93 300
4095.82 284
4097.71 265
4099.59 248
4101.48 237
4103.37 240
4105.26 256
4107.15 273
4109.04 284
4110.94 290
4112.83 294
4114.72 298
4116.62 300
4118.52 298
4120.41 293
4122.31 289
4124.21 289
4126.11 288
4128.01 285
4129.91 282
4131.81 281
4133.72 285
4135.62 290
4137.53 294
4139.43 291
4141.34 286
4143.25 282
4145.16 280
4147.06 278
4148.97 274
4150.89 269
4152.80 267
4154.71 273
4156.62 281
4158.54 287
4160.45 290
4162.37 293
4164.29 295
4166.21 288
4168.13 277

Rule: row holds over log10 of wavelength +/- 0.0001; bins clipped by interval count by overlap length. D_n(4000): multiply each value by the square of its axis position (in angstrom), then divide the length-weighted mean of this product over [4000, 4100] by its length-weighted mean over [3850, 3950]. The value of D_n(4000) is 1.87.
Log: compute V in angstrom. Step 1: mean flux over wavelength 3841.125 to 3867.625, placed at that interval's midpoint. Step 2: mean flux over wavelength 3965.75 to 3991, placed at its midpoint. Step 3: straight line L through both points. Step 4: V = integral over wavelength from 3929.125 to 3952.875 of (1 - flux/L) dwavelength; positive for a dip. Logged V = 4.9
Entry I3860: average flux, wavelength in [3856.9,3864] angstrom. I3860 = 147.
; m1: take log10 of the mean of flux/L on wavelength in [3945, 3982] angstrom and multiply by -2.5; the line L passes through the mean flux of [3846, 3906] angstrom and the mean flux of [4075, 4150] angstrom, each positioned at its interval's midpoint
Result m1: 0.183 mag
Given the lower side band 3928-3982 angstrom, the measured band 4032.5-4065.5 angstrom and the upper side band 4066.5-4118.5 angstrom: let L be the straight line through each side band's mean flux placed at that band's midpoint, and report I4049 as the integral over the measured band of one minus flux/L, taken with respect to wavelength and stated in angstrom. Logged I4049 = -4.6 angstrom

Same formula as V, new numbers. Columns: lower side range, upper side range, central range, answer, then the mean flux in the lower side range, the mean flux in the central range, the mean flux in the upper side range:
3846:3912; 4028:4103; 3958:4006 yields 3.8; 169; 213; 278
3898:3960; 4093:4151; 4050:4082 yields -2.8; 176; 273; 281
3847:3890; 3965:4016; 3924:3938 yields 6.9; 157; 99.2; 235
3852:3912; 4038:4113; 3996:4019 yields -4.3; 170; 285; 278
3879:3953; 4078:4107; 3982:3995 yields -3.5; 169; 273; 281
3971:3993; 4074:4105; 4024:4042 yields -2.2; 222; 280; 281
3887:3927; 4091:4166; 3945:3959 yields -0.8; 190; 220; 282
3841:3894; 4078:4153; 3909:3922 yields -2.1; 156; 210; 284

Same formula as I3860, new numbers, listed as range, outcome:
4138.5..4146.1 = 284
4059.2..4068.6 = 264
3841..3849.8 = 148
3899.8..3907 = 196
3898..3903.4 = 191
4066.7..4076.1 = 277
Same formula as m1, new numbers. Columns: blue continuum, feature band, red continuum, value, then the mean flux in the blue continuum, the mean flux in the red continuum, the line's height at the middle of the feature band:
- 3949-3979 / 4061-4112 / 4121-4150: -0.11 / 168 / 285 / 252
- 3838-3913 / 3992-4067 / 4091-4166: -0.19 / 166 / 282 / 237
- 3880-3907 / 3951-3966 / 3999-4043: 0.20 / 176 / 285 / 231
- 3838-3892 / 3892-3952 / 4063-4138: 0.08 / 153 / 283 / 184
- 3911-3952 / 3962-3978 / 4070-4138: 0.42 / 158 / 284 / 186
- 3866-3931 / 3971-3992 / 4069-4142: 0.00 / 174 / 284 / 218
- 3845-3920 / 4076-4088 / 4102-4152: -0.10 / 174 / 283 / 263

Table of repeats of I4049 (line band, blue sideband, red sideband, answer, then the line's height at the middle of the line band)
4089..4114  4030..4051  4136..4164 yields 0.4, 281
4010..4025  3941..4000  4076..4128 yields -4.0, 233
